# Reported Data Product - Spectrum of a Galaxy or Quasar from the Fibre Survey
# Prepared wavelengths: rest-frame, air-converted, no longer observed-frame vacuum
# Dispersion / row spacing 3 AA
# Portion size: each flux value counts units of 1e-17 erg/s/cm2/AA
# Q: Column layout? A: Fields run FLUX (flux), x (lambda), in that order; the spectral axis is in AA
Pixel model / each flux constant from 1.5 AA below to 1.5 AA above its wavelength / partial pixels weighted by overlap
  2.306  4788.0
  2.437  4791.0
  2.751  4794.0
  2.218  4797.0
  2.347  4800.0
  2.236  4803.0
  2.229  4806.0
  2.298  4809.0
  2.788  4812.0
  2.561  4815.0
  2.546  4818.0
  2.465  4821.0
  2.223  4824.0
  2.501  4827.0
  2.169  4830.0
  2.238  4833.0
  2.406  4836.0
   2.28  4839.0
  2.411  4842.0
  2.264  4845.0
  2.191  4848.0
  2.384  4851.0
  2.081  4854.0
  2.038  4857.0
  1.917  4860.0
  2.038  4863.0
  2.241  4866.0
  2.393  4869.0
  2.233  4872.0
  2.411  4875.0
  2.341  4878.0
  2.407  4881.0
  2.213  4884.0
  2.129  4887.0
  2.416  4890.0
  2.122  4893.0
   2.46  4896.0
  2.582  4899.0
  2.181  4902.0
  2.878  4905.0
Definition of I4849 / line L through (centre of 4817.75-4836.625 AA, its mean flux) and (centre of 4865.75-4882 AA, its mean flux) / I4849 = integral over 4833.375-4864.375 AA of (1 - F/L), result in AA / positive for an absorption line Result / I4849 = 1.9 AA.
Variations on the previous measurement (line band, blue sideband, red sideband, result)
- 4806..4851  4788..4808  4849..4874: -2.1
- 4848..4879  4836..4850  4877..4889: 1.1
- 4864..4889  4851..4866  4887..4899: -0.9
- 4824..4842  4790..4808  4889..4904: 0.4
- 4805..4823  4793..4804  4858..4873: -1.2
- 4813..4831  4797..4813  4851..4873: -1.1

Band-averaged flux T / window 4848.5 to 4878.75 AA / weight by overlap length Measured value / 2.2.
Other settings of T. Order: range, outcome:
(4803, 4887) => 2.3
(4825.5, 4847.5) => 2.32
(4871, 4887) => 2.31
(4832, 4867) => 2.21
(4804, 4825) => 2.44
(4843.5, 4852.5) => 2.28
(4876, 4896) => 2.29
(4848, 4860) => 2.14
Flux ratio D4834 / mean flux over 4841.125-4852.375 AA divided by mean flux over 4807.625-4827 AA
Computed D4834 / 0.9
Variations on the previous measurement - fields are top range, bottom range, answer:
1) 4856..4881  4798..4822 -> 0.91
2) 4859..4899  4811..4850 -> 0.95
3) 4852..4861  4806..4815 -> 0.82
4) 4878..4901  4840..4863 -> 1.07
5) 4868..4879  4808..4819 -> 0.92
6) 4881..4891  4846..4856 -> 1.03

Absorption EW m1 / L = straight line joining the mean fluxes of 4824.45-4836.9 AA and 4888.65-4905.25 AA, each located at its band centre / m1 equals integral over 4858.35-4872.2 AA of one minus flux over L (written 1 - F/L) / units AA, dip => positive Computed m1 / 1.2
